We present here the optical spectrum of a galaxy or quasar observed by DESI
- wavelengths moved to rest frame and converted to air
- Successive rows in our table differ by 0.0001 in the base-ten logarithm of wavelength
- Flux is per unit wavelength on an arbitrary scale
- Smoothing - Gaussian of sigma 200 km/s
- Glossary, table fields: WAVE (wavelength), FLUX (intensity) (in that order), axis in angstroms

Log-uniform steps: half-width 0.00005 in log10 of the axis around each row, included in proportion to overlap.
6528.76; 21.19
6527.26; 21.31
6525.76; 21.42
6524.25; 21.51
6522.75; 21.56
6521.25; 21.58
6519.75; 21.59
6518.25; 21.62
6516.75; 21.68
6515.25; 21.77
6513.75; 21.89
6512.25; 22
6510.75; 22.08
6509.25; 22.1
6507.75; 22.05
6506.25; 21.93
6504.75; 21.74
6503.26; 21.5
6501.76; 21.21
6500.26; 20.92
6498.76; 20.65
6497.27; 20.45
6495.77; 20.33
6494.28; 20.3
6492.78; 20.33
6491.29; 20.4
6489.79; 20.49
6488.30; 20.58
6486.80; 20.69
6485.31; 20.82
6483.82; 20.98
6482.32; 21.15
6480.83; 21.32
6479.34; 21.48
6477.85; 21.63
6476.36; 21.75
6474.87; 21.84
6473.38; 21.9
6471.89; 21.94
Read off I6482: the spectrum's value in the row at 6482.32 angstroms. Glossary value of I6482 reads 21.15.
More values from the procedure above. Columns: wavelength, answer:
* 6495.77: 20.33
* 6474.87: 21.84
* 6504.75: 21.74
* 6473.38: 21.9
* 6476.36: 21.75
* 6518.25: 21.62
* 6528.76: 21.19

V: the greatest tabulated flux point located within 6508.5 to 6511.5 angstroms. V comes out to 22.1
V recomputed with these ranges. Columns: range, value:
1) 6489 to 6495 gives 20.49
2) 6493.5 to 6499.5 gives 20.65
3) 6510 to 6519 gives 22.08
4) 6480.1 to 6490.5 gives 21.32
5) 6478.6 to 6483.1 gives 21.48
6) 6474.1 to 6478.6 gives 21.84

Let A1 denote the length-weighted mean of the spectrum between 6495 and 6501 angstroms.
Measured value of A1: 20.6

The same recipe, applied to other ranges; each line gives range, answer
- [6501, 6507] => 21.6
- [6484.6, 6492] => 20.6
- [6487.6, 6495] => 20.4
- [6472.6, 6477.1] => 21.8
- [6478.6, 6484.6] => 21.2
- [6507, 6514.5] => 22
